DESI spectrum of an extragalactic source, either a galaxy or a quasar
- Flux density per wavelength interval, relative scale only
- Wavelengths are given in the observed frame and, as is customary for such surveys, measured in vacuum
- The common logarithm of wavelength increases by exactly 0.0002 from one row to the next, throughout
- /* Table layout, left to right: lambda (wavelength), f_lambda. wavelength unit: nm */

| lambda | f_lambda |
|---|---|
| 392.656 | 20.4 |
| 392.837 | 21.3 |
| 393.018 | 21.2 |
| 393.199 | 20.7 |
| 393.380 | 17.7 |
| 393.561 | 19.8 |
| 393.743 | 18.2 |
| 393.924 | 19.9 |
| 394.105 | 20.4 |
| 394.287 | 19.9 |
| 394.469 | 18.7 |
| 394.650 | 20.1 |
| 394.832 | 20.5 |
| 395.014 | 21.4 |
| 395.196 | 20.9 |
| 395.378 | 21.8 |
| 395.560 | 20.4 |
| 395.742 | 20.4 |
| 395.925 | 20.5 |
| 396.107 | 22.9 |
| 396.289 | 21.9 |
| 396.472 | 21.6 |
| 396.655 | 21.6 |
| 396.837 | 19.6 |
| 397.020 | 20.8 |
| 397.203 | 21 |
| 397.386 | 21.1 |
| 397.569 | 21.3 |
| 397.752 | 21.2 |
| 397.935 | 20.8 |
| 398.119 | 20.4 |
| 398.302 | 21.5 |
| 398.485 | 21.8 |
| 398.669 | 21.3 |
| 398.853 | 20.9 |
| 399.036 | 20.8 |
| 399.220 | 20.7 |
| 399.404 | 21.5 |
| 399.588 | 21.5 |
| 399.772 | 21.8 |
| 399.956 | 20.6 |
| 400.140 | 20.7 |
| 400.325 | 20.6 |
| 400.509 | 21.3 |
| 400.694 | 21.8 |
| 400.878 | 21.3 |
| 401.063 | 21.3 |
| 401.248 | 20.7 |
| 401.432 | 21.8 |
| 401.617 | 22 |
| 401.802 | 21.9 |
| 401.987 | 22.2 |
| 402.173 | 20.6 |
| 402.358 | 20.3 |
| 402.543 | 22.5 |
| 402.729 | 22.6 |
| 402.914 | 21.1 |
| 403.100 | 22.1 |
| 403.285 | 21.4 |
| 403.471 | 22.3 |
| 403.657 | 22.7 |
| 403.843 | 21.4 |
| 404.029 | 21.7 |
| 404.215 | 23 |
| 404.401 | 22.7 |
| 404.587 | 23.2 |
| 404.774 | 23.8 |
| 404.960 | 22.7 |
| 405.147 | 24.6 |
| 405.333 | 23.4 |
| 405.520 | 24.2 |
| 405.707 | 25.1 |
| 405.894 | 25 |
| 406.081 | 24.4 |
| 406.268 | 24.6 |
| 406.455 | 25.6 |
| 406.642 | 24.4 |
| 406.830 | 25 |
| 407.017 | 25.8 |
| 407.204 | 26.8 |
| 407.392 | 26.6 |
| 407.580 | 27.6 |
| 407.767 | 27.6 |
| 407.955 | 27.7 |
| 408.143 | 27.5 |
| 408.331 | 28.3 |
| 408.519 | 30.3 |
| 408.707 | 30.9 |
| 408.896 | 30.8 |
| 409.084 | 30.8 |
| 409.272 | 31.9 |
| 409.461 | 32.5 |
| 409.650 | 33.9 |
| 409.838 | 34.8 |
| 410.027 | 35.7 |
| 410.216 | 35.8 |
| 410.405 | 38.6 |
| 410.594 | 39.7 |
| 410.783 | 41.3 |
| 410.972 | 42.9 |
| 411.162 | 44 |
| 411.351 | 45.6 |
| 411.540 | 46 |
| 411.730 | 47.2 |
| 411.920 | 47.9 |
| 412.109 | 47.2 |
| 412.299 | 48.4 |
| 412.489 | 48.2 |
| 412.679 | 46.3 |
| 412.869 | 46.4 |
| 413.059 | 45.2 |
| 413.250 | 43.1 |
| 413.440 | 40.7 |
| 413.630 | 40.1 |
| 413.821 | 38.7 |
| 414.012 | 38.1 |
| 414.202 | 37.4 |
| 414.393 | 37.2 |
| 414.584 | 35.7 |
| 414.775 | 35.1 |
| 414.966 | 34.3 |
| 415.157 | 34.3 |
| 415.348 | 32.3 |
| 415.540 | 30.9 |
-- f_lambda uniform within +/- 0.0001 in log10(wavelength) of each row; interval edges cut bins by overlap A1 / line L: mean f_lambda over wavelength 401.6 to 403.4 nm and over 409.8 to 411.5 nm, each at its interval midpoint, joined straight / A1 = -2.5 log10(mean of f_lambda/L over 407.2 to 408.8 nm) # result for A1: 0.21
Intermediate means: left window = 21.7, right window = 40.2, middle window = 28.2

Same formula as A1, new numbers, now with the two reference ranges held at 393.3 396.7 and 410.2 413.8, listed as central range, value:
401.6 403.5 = 0.38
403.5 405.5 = 0.41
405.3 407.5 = 0.40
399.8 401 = 0.30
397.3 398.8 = 0.17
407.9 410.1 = 0.26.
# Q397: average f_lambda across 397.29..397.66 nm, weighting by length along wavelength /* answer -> 21.2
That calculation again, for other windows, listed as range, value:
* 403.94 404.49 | 22.5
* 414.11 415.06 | 35.9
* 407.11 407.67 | 27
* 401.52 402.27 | 21.6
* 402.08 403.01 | 21.4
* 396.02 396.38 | 22.4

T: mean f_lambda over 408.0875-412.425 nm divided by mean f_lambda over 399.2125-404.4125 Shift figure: 1.8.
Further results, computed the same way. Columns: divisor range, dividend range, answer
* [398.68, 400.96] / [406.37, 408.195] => 1.25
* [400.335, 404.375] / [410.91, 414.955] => 1.97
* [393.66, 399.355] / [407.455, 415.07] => 1.83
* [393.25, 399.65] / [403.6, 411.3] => 1.40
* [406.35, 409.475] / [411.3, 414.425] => 1.56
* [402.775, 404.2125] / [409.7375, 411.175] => 1.77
